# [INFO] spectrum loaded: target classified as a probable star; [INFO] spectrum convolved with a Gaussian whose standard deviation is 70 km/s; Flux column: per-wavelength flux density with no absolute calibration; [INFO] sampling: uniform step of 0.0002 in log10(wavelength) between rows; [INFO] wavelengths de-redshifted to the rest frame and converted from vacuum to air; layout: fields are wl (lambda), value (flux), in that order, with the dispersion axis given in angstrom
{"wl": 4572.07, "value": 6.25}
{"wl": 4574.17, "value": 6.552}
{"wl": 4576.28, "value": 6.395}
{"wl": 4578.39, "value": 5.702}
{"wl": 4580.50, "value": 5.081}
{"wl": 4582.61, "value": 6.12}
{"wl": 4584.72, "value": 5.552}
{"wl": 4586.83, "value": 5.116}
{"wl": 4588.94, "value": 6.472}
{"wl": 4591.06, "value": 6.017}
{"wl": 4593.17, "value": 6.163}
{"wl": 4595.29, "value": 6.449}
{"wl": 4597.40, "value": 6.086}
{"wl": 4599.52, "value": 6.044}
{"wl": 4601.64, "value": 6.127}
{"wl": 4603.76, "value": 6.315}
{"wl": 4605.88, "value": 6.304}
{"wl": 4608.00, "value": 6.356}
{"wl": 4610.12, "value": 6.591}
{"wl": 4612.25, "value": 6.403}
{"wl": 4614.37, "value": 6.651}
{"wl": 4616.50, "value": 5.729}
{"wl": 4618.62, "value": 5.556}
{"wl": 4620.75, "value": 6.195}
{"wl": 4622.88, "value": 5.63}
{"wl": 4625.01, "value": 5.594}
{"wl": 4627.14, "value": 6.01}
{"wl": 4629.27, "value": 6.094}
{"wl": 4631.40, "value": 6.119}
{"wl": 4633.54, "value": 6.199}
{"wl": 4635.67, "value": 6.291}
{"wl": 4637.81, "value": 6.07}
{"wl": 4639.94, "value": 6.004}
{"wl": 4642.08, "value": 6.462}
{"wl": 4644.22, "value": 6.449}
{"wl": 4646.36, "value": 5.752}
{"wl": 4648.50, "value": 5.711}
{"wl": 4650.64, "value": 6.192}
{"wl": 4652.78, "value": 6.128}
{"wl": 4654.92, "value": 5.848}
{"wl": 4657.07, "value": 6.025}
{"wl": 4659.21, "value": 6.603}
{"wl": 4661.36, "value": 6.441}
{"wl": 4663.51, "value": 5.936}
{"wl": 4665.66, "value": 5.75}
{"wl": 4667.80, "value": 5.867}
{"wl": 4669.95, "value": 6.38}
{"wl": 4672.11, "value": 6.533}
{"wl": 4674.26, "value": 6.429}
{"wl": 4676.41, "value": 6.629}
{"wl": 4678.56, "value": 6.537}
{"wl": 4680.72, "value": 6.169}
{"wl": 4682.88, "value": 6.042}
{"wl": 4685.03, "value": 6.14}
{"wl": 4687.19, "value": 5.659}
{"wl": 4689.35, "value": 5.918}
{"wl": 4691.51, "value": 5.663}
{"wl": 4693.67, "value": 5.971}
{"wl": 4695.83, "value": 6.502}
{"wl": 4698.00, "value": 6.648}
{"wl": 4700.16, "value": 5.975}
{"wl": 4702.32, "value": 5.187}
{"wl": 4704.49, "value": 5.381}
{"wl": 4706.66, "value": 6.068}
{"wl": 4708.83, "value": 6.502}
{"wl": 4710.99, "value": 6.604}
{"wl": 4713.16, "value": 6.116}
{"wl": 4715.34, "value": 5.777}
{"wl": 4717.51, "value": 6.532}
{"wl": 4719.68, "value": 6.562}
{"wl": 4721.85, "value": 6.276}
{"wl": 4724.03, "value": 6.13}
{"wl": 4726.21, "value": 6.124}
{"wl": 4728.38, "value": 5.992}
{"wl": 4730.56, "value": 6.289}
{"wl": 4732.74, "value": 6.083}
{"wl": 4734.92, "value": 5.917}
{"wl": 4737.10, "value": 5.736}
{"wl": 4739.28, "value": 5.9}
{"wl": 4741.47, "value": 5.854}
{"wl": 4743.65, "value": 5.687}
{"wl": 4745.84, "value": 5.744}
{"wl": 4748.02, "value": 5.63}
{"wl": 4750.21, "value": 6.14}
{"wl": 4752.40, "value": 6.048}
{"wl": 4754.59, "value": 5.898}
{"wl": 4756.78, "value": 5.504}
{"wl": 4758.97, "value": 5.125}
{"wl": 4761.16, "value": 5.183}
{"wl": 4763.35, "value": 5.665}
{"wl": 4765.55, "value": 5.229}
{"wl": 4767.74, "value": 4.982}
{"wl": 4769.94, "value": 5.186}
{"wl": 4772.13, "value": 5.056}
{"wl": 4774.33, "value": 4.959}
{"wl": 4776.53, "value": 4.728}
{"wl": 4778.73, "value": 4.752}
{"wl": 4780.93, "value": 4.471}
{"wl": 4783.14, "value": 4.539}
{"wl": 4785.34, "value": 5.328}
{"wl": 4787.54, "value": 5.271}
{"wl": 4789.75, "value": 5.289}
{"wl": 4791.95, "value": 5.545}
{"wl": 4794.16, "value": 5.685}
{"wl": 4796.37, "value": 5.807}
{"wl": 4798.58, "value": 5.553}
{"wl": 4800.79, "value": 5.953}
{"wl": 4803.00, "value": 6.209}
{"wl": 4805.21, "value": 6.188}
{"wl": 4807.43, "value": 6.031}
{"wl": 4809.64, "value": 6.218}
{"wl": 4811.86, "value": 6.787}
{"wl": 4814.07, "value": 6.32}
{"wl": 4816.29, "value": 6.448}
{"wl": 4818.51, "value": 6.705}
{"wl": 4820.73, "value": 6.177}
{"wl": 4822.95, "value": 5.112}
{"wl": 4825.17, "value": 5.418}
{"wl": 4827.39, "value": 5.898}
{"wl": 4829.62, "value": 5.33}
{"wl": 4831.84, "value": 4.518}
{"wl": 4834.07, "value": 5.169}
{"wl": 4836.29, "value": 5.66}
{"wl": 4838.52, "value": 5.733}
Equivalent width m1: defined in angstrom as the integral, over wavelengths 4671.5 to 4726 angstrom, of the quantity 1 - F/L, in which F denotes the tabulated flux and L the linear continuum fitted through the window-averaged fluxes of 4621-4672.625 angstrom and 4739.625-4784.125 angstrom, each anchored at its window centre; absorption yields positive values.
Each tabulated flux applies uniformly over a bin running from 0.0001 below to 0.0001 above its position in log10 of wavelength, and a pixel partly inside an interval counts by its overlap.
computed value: -3.9 angstrom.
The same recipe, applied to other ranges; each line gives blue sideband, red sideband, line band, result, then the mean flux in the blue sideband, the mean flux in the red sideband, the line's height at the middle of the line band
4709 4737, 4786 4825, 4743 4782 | 4.79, 6.19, 5.94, 6.07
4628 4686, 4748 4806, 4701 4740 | -2.05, 6.18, 5.4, 5.76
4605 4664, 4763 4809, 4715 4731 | -1.56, 6.12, 5.36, 5.68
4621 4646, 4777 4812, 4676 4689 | -0.53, 6.08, 5.55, 5.92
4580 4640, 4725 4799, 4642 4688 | -2.44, 6.06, 5.5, 5.85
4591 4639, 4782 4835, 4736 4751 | 0.15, 6.13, 5.73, 5.87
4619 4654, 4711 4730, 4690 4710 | 0.59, 6.05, 6.21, 6.17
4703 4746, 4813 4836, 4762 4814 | 3.21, 6.06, 5.71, 5.84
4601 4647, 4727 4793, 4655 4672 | -0.60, 6.13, 5.46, 5.94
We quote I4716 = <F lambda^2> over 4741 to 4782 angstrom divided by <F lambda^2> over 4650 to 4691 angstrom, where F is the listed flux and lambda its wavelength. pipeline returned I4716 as 0.90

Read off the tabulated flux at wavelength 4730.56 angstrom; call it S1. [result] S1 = 6.289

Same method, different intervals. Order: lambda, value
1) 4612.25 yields 6.403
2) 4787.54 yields 5.271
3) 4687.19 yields 5.659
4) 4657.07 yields 6.025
